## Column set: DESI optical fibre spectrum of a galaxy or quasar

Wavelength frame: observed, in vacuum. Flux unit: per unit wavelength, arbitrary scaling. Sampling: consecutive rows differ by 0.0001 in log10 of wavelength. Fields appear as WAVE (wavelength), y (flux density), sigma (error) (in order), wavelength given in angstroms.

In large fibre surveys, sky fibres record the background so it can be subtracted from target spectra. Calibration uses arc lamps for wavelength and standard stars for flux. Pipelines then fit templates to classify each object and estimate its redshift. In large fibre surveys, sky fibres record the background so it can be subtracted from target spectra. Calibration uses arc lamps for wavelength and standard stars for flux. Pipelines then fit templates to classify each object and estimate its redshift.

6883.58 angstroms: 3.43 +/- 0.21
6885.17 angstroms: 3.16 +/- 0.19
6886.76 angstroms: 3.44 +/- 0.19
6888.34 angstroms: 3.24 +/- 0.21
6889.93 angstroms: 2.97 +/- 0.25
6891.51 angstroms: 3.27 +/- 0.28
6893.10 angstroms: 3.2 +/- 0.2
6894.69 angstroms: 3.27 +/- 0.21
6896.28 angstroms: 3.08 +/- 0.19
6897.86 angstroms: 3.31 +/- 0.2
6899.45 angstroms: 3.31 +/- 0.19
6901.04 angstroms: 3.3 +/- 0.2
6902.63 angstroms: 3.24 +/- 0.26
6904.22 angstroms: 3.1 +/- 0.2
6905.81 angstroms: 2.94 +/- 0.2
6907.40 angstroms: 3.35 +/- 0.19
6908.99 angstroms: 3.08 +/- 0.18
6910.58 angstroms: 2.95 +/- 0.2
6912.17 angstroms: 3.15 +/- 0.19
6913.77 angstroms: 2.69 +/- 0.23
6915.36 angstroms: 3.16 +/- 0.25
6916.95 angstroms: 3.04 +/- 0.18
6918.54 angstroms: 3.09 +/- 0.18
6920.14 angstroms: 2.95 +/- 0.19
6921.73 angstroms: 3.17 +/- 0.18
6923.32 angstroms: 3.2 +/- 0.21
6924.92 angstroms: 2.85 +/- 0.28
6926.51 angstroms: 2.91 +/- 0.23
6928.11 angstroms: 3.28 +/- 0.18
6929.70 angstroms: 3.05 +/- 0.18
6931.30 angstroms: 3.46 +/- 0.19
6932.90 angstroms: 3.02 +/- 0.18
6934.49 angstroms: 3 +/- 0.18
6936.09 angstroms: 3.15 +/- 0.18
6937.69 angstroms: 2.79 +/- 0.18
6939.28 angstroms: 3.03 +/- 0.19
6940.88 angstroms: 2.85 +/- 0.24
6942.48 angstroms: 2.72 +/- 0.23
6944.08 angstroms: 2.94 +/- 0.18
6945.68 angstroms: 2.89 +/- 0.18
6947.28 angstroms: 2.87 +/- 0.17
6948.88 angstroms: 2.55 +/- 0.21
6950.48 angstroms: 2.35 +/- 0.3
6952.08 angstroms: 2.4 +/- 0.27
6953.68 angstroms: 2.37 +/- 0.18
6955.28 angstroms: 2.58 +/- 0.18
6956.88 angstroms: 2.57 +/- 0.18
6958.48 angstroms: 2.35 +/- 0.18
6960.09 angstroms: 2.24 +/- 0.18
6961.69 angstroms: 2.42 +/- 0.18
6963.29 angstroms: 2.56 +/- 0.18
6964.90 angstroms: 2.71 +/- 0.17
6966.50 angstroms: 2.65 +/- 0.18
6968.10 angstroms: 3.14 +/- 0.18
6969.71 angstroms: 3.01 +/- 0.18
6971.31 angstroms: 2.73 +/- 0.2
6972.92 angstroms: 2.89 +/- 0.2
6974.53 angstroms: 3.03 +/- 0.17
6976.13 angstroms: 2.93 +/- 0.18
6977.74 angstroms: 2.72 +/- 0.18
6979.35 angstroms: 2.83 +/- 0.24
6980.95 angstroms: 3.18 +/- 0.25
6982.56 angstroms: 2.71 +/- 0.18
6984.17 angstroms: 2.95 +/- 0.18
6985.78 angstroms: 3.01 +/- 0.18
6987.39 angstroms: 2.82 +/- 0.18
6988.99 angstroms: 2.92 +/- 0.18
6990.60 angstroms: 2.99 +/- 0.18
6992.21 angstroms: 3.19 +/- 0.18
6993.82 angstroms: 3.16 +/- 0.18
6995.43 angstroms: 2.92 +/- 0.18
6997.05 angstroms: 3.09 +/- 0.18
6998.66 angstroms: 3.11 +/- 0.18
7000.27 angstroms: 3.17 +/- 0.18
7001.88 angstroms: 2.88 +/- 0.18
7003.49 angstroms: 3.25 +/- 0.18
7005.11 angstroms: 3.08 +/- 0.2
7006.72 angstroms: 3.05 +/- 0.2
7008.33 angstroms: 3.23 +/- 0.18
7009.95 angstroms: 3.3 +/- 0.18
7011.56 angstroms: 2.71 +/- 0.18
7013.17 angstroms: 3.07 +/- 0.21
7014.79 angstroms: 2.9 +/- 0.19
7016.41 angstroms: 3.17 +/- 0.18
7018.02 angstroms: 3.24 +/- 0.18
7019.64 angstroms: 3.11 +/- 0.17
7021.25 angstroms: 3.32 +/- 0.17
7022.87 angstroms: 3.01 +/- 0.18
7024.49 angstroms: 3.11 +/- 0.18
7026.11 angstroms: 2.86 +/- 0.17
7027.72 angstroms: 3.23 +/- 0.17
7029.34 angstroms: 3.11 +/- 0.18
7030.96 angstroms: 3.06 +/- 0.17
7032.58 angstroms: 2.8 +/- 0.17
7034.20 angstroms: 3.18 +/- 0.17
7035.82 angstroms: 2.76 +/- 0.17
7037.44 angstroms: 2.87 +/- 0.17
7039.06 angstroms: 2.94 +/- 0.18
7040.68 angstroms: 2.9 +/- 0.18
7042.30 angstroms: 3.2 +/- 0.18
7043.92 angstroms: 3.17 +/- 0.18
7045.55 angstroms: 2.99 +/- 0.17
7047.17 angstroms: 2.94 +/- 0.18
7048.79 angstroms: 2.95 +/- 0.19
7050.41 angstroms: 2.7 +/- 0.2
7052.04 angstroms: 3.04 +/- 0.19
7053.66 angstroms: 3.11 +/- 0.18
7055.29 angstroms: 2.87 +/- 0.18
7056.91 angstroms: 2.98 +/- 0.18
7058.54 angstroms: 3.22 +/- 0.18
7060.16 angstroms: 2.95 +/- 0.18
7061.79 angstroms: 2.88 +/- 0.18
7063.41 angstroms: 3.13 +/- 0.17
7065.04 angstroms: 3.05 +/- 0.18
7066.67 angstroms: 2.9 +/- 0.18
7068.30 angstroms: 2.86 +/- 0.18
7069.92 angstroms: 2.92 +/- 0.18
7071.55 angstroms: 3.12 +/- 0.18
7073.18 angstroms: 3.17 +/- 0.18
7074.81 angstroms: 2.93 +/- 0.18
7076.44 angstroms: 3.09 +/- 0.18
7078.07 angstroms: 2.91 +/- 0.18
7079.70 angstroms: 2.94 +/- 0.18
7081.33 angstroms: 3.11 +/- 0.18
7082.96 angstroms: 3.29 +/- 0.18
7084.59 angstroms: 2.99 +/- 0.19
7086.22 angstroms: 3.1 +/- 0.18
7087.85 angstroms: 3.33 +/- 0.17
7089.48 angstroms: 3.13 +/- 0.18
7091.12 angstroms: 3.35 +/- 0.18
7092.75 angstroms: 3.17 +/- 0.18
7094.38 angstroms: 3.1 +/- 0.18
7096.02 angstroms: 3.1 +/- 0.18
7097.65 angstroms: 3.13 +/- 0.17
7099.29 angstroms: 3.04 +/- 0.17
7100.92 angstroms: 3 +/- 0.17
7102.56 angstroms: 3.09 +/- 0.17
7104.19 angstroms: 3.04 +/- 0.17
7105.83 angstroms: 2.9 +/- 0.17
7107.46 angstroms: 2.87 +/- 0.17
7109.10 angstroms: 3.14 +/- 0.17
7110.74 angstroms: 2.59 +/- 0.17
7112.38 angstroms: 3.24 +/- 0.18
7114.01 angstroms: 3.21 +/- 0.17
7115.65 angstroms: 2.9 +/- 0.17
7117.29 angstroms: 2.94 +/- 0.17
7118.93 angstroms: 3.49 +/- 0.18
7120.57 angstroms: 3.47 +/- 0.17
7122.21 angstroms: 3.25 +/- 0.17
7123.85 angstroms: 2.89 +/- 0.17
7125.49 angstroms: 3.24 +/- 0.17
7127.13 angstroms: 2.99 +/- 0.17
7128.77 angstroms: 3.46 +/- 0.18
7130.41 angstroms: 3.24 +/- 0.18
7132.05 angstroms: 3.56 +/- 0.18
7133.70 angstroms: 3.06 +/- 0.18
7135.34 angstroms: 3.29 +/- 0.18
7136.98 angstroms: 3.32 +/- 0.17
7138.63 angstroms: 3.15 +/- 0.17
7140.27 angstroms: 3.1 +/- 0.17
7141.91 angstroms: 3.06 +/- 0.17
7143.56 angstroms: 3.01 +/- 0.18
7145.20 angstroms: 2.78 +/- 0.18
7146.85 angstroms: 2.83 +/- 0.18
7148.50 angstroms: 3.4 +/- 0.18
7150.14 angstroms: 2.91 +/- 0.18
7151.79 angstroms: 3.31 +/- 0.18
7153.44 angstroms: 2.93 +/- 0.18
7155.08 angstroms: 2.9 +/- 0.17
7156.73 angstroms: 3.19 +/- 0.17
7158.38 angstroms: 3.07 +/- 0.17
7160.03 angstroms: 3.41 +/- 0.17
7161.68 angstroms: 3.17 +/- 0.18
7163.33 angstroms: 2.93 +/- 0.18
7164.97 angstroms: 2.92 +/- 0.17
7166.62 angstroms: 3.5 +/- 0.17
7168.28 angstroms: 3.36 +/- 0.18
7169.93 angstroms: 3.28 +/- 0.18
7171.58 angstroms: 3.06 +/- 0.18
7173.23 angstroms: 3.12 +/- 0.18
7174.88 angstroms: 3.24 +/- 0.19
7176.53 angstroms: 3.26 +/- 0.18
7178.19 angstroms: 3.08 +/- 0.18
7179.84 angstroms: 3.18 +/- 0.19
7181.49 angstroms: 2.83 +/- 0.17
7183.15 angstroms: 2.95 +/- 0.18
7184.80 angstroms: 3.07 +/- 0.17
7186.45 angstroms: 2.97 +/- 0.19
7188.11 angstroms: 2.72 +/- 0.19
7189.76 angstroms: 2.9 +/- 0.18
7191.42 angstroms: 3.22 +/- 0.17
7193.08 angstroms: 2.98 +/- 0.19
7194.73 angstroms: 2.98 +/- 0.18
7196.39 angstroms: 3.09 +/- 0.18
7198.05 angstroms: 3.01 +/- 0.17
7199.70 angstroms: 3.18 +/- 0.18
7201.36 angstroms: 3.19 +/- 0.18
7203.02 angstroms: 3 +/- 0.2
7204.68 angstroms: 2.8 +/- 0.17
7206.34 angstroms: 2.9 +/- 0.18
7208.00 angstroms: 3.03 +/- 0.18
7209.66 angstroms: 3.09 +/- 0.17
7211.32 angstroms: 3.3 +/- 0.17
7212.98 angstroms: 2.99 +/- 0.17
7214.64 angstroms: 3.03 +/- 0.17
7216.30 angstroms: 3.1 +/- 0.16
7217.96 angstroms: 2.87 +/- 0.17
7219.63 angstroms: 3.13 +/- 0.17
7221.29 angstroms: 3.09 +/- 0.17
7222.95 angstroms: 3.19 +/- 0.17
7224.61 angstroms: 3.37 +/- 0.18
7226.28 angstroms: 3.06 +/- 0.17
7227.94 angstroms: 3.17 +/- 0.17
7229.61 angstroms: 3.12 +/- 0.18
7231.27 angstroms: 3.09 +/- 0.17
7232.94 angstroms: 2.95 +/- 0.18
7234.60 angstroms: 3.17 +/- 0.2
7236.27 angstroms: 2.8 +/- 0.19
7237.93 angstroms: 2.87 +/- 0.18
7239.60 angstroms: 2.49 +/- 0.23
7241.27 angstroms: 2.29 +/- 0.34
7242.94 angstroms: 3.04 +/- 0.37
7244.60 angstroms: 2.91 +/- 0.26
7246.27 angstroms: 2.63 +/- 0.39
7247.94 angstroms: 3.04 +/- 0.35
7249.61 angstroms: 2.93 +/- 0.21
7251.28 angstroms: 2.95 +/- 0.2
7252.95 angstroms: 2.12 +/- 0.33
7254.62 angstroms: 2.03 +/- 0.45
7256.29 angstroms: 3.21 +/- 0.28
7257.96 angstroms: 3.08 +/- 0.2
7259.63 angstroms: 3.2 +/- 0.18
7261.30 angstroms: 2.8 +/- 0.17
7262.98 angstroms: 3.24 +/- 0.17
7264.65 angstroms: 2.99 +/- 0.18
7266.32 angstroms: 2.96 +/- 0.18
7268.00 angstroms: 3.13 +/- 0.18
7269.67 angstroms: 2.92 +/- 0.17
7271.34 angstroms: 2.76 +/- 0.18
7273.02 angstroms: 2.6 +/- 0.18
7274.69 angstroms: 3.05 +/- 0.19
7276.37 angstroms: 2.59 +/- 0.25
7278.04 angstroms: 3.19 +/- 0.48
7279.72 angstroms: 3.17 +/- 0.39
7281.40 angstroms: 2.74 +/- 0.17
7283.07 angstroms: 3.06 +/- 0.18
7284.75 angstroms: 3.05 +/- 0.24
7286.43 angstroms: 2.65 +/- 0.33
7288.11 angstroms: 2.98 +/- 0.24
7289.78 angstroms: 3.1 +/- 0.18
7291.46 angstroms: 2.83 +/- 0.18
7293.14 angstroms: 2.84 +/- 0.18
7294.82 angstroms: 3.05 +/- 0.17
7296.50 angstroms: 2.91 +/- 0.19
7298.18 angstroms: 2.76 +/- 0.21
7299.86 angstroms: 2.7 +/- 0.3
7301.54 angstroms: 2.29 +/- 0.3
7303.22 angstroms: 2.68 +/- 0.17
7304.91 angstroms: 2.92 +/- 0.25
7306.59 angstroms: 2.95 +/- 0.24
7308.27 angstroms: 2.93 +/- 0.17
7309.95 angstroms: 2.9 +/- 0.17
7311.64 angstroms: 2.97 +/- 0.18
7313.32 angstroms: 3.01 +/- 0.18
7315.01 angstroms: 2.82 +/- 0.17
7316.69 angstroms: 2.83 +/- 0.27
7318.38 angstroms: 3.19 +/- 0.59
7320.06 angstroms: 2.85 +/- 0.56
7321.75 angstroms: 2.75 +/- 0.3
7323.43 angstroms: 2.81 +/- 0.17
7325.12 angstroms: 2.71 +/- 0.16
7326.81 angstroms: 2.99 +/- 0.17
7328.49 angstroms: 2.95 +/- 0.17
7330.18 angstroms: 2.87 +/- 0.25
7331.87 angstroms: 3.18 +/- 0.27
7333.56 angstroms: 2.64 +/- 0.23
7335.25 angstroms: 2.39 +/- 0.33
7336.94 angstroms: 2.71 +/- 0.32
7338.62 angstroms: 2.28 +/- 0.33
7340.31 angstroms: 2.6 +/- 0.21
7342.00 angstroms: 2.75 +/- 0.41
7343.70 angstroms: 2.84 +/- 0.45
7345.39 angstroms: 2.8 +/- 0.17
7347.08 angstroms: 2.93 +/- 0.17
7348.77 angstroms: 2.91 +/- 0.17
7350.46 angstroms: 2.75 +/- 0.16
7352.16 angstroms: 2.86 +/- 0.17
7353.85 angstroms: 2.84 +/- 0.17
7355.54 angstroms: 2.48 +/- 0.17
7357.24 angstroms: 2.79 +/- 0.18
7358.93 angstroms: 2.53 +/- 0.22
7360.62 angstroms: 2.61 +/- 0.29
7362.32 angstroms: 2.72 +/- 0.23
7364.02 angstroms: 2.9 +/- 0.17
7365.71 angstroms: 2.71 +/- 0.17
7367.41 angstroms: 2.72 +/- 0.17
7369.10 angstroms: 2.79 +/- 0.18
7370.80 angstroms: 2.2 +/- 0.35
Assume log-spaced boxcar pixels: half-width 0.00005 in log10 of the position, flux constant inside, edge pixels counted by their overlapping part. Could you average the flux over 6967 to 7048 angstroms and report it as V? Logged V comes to 3.02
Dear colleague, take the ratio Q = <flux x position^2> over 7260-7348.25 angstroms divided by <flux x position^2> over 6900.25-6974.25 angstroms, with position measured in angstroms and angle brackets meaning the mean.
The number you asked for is 1.10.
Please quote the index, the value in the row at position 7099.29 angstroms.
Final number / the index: 3.04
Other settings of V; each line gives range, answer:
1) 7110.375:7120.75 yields 3.12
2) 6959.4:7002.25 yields 2.89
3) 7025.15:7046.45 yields 3.01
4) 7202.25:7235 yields 3.07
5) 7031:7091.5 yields 3.02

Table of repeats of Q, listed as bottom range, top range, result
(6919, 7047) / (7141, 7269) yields 1.09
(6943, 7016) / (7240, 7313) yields 1.09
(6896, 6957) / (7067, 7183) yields 1.11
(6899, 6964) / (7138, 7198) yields 1.14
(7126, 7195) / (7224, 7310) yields 0.96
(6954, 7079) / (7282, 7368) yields 1.04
